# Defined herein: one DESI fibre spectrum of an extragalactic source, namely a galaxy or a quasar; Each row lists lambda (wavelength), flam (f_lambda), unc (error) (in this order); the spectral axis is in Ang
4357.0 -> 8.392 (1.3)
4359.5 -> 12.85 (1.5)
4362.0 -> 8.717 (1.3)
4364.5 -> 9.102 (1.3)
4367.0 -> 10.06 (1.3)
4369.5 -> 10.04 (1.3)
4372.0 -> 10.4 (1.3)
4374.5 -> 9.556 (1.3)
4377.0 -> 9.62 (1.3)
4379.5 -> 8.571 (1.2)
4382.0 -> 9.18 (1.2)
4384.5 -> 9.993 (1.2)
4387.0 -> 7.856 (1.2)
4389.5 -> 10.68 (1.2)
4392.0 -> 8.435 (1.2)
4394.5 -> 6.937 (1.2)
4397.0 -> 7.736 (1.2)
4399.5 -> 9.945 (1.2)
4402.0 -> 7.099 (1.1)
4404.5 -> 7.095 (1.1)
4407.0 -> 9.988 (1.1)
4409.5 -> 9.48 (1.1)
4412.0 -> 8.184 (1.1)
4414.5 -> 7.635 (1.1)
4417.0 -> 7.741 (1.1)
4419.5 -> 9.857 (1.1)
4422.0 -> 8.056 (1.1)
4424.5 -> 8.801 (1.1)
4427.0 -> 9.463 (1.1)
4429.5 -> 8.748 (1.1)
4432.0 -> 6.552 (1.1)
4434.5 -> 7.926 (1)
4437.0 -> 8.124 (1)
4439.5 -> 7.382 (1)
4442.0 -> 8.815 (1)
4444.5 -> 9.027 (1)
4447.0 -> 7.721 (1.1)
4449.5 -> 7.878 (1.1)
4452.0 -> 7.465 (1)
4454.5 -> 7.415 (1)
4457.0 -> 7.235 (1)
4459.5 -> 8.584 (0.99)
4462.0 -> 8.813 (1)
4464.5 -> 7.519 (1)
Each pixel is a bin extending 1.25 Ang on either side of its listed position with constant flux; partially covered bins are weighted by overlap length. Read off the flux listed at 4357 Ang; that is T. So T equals 8.392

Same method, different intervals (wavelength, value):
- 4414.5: 7.635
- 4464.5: 7.519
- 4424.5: 8.801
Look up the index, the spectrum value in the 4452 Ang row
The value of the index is 7.465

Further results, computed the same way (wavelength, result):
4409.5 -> 9.48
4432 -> 6.552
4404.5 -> 7.095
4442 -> 8.815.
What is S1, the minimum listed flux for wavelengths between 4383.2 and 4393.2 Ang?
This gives 7.856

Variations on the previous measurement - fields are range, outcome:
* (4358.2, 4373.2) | 8.717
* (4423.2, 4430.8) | 8.748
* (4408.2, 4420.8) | 7.635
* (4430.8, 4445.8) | 6.552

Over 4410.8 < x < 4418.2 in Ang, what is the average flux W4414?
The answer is 7.85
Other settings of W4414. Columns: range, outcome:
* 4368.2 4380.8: 9.64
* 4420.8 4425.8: 8.44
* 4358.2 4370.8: 10.1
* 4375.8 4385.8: 9.33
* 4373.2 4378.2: 9.6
